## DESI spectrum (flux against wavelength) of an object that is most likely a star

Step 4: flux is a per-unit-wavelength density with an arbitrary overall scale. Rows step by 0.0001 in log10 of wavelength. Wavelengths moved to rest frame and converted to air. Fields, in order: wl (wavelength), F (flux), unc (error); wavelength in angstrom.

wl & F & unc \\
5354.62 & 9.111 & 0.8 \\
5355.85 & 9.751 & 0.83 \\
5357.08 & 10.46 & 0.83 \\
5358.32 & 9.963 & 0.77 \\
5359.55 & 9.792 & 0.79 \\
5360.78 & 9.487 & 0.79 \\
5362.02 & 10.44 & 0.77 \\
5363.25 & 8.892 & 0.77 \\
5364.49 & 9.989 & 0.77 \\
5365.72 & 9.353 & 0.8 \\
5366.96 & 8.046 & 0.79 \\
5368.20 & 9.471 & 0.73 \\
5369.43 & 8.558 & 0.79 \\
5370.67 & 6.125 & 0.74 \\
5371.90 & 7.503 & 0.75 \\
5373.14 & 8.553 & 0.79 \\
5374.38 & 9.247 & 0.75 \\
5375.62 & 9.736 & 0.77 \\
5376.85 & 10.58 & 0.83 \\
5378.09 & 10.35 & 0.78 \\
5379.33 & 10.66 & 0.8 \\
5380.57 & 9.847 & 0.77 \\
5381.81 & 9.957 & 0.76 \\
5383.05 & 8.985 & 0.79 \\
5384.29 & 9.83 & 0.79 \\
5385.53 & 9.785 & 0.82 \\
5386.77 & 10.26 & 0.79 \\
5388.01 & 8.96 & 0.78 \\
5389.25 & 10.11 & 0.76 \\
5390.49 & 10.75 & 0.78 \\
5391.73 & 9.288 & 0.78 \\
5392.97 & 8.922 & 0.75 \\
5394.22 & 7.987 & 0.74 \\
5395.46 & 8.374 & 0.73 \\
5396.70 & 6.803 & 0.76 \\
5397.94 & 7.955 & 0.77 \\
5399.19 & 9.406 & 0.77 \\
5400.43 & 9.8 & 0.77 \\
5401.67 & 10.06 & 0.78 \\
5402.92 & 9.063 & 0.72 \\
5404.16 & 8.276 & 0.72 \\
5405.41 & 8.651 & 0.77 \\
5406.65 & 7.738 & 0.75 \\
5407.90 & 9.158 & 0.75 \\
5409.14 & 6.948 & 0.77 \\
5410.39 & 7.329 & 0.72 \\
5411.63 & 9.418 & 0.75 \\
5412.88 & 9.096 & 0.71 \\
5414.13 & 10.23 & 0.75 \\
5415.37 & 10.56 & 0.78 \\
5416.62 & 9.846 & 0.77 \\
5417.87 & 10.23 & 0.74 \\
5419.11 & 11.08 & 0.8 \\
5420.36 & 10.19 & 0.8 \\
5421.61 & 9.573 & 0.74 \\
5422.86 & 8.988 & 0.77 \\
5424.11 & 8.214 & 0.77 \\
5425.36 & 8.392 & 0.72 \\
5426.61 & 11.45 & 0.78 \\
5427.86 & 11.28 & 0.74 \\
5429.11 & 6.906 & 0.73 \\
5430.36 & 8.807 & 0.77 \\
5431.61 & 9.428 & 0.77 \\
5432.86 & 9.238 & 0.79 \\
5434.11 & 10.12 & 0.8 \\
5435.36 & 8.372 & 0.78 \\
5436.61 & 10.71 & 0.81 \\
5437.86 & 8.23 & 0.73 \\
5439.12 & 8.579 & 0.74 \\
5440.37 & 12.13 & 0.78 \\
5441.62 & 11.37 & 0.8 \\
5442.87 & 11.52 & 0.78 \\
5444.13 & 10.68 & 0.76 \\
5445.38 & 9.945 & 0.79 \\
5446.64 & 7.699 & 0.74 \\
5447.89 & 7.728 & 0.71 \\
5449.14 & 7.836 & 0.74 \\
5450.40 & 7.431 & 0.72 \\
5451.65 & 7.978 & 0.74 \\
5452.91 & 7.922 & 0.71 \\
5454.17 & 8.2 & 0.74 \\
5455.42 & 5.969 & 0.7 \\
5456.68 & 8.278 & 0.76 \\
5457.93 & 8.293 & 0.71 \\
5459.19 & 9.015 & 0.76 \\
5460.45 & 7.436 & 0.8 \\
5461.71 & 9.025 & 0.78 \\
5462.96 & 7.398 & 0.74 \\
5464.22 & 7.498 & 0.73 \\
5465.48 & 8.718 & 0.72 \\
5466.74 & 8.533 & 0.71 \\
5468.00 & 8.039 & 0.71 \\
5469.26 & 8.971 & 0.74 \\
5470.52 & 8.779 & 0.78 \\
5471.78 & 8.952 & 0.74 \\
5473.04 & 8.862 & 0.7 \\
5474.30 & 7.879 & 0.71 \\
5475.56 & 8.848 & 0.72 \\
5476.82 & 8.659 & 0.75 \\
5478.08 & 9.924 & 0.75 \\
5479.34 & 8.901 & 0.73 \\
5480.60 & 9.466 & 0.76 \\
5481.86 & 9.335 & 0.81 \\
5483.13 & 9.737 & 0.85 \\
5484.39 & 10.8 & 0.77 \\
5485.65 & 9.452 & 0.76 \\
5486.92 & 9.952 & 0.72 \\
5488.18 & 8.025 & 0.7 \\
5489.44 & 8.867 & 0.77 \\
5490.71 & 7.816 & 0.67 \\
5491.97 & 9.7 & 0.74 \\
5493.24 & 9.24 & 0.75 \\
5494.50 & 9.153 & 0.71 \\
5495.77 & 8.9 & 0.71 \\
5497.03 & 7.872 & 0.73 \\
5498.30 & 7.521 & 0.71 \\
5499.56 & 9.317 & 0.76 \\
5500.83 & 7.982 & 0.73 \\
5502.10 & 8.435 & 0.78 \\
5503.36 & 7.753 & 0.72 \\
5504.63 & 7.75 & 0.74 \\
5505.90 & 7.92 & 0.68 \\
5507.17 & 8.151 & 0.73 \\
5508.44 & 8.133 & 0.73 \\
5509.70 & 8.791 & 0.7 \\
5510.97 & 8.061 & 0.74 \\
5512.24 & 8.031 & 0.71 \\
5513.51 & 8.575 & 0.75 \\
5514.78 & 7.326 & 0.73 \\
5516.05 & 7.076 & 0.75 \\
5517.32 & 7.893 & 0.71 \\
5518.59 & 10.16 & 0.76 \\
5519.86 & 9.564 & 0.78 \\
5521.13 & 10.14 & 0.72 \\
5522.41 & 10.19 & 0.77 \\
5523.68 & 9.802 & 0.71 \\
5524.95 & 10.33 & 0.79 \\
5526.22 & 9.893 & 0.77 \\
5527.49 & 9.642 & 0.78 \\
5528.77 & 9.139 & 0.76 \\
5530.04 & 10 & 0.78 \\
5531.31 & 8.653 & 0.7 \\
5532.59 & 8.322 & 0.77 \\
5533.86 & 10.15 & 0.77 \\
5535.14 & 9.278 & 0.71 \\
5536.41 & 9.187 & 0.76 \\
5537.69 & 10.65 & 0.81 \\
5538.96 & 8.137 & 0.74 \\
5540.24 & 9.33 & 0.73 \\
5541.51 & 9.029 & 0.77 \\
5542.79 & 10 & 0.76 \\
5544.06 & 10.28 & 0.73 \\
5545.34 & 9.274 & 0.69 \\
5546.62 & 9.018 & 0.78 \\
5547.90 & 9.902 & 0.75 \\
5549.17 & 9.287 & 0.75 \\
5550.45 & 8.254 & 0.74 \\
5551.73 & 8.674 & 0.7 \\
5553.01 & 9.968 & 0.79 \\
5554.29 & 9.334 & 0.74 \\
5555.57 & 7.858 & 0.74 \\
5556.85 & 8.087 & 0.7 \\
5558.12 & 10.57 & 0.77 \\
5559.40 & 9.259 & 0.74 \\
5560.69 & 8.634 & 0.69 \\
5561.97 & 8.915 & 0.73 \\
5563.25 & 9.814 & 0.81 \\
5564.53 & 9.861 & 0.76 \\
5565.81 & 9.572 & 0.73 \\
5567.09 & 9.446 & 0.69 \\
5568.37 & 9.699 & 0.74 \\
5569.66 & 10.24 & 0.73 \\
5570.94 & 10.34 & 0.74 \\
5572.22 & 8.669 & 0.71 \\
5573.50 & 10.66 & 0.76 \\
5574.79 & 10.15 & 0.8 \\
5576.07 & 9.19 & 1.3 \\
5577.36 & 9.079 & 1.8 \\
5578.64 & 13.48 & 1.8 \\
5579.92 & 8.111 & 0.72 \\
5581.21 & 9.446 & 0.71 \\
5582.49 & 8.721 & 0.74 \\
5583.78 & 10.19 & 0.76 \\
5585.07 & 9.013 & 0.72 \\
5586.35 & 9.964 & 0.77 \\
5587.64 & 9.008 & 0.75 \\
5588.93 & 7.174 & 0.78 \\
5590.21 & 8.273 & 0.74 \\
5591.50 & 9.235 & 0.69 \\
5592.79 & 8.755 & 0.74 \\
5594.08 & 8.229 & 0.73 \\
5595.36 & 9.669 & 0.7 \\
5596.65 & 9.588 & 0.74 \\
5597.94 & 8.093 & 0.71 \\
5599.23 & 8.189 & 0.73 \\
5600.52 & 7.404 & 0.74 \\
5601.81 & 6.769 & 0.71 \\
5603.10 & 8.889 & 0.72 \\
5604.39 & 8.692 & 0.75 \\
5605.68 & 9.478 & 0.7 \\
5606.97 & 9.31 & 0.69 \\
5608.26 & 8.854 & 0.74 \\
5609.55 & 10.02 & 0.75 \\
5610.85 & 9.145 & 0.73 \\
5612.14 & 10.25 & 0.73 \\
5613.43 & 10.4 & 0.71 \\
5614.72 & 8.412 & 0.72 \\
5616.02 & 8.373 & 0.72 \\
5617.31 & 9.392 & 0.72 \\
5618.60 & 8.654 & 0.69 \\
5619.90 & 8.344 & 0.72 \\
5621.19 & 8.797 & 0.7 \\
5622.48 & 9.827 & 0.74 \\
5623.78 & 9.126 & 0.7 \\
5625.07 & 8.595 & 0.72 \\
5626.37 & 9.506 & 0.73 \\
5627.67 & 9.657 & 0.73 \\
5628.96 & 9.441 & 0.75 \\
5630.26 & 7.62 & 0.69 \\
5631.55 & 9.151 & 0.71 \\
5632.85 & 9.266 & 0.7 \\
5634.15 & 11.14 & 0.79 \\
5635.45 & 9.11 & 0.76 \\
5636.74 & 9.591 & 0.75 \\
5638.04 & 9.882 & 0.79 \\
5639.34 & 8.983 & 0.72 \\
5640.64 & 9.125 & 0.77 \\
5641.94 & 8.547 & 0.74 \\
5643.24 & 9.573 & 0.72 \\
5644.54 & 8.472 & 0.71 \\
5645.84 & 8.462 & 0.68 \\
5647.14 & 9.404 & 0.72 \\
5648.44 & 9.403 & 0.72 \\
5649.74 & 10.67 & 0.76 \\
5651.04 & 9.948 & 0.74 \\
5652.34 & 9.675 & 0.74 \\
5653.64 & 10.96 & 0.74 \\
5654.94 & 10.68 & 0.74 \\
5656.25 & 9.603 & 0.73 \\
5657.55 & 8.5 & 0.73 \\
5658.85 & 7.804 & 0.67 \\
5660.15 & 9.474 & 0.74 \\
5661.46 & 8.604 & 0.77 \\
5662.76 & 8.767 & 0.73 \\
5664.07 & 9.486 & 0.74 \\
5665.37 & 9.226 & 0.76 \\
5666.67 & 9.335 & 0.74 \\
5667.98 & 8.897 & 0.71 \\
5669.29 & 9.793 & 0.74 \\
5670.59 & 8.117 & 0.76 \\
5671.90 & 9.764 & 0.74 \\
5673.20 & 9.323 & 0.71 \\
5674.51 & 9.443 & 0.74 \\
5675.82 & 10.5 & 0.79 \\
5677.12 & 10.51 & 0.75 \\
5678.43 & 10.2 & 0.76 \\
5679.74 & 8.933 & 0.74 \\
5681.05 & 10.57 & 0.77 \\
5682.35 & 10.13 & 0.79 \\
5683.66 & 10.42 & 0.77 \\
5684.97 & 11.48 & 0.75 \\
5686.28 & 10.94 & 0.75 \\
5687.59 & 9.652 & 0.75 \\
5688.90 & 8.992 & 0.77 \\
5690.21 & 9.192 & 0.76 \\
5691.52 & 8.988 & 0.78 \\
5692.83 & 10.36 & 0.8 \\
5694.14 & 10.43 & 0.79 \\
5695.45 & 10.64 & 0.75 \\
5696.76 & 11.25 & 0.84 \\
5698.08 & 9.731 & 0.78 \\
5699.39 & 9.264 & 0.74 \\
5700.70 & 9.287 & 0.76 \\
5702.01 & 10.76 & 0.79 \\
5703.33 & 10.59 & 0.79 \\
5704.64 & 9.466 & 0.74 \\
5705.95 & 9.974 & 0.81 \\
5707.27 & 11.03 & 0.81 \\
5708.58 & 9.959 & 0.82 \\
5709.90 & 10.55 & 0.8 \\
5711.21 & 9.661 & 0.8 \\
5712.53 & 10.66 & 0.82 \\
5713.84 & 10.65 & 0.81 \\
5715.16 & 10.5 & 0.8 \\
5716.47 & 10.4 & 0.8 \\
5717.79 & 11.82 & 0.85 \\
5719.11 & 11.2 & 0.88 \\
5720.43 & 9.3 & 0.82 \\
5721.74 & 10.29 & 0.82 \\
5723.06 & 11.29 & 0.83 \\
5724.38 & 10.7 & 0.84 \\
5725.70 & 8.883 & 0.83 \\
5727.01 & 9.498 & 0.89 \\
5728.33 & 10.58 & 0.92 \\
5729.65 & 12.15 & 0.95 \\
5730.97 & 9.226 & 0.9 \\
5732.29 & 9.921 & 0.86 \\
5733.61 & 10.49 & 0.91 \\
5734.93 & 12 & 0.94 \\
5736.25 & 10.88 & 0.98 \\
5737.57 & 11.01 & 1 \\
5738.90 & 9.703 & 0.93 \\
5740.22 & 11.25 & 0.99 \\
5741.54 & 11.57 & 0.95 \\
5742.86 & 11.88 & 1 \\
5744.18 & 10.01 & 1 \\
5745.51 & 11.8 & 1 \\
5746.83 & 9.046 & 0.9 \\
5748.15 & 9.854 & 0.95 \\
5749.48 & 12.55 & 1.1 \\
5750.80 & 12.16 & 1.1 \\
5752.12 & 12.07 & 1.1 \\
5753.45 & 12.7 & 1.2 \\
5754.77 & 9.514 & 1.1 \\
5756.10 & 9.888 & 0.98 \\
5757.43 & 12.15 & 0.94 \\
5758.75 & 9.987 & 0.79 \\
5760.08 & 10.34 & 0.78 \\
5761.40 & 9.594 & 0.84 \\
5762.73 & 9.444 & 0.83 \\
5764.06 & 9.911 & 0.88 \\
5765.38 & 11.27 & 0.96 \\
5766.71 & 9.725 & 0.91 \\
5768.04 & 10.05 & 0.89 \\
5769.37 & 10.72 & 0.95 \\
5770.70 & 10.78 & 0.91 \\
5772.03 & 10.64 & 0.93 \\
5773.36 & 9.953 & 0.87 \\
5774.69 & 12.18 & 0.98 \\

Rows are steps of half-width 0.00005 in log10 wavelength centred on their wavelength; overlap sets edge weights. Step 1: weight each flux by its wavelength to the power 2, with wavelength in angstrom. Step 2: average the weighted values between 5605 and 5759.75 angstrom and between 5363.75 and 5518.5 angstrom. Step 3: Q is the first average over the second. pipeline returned 1.22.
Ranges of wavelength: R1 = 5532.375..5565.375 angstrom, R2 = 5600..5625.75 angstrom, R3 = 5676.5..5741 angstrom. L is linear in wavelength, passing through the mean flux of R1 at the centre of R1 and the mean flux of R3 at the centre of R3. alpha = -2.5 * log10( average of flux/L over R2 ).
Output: 0.09 mag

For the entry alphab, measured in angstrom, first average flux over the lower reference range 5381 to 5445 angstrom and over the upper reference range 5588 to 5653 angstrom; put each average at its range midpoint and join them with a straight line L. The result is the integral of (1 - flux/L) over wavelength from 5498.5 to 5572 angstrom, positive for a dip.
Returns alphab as 0.8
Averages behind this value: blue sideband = 9.4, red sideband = 9.05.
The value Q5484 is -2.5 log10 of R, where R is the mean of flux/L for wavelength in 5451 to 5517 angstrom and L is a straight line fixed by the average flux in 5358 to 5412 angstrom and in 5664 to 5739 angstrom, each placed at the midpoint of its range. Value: 0.11 mag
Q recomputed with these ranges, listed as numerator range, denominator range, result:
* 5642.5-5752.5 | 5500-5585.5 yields 1.16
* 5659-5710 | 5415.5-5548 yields 1.17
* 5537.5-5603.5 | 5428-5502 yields 1.08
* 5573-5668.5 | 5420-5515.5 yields 1.11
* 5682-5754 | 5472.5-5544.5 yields 1.26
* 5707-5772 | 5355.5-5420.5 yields 1.30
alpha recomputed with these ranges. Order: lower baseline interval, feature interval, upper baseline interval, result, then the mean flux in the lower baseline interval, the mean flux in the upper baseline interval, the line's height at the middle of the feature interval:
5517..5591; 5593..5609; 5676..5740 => 0.129 mag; 9.44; 10.3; 9.7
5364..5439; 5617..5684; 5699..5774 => 0.090 mag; 9.21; 10.5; 10.2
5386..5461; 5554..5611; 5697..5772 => 0.073 mag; 9.07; 10.5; 9.82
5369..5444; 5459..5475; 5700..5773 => 0.144 mag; 9.34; 10.6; 9.56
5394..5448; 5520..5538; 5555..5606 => -0.051 mag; 9.29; 9.16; 9.2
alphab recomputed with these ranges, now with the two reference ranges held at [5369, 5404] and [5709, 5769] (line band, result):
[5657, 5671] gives 1.89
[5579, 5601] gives 2.58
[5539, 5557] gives 1.25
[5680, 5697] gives 0.39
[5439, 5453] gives 0.18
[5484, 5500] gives 1.13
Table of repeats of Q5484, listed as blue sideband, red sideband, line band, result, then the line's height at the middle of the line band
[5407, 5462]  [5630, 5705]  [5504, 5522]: 0.11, 9.28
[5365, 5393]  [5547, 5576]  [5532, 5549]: 0.00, 9.4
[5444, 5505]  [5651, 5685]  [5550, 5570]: -0.03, 9.02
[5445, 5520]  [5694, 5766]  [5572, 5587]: -0.05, 9.3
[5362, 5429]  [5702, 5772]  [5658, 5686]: 0.08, 10.3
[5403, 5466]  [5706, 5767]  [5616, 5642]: 0.10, 10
